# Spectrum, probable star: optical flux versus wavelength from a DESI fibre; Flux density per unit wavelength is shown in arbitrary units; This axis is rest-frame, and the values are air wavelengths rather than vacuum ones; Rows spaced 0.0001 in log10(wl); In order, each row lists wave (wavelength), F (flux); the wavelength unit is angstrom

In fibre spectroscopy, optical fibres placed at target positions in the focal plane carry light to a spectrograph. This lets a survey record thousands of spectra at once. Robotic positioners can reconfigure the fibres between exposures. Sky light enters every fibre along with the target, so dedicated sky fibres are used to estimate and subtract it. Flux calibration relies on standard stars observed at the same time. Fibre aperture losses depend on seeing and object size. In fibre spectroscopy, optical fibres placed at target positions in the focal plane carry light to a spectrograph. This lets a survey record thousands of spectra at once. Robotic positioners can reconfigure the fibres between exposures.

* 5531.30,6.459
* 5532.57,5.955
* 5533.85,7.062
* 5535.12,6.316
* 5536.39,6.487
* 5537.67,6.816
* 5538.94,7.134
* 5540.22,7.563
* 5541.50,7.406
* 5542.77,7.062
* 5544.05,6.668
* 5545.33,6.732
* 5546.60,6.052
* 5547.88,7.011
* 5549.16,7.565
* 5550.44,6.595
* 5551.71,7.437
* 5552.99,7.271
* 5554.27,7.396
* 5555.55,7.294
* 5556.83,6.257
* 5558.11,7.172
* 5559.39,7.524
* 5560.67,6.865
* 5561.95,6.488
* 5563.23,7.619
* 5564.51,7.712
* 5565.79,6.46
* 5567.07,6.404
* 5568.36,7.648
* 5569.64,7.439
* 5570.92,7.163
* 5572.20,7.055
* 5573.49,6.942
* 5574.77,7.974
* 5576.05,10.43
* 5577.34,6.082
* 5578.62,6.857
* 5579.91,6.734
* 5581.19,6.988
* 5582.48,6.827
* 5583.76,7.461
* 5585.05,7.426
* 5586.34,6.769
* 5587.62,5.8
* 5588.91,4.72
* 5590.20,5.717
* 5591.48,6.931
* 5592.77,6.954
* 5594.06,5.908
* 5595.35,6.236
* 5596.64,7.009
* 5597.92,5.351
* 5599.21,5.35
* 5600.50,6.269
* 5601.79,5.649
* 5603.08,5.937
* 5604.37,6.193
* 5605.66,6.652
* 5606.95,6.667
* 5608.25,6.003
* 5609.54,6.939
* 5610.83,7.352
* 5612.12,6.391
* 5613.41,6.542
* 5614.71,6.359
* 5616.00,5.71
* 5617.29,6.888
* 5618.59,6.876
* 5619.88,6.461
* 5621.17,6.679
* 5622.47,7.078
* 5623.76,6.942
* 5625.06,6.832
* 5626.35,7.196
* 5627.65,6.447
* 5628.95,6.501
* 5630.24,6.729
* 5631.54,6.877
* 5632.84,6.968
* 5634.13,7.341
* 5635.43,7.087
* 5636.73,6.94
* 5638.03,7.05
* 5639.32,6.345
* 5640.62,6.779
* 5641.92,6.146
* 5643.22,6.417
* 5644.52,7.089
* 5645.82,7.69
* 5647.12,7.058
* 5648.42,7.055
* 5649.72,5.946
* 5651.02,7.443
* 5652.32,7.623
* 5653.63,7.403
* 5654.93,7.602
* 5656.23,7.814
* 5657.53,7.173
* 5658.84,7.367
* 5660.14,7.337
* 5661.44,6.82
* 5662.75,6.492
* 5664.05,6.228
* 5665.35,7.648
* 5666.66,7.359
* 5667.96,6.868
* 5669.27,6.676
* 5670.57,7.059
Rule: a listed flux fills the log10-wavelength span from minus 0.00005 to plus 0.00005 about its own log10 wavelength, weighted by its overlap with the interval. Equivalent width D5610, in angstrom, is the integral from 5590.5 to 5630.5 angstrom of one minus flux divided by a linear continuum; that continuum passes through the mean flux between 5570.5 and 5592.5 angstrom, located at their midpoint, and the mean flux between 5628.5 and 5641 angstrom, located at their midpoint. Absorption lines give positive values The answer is 2.5 angstrom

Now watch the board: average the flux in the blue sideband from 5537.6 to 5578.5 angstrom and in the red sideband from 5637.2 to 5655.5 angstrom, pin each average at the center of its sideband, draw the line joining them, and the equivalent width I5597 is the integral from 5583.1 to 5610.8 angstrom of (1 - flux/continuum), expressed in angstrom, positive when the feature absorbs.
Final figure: 3.03 angstrom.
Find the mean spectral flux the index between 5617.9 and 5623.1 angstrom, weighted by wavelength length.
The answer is 6.77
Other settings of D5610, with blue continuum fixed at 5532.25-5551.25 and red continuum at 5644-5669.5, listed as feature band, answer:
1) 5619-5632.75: 0.5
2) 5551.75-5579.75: -1.3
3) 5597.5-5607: 1.4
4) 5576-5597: 0.9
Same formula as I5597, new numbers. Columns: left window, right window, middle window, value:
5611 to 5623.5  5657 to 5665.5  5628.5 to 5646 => -0.2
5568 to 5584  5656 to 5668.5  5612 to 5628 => 1.2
